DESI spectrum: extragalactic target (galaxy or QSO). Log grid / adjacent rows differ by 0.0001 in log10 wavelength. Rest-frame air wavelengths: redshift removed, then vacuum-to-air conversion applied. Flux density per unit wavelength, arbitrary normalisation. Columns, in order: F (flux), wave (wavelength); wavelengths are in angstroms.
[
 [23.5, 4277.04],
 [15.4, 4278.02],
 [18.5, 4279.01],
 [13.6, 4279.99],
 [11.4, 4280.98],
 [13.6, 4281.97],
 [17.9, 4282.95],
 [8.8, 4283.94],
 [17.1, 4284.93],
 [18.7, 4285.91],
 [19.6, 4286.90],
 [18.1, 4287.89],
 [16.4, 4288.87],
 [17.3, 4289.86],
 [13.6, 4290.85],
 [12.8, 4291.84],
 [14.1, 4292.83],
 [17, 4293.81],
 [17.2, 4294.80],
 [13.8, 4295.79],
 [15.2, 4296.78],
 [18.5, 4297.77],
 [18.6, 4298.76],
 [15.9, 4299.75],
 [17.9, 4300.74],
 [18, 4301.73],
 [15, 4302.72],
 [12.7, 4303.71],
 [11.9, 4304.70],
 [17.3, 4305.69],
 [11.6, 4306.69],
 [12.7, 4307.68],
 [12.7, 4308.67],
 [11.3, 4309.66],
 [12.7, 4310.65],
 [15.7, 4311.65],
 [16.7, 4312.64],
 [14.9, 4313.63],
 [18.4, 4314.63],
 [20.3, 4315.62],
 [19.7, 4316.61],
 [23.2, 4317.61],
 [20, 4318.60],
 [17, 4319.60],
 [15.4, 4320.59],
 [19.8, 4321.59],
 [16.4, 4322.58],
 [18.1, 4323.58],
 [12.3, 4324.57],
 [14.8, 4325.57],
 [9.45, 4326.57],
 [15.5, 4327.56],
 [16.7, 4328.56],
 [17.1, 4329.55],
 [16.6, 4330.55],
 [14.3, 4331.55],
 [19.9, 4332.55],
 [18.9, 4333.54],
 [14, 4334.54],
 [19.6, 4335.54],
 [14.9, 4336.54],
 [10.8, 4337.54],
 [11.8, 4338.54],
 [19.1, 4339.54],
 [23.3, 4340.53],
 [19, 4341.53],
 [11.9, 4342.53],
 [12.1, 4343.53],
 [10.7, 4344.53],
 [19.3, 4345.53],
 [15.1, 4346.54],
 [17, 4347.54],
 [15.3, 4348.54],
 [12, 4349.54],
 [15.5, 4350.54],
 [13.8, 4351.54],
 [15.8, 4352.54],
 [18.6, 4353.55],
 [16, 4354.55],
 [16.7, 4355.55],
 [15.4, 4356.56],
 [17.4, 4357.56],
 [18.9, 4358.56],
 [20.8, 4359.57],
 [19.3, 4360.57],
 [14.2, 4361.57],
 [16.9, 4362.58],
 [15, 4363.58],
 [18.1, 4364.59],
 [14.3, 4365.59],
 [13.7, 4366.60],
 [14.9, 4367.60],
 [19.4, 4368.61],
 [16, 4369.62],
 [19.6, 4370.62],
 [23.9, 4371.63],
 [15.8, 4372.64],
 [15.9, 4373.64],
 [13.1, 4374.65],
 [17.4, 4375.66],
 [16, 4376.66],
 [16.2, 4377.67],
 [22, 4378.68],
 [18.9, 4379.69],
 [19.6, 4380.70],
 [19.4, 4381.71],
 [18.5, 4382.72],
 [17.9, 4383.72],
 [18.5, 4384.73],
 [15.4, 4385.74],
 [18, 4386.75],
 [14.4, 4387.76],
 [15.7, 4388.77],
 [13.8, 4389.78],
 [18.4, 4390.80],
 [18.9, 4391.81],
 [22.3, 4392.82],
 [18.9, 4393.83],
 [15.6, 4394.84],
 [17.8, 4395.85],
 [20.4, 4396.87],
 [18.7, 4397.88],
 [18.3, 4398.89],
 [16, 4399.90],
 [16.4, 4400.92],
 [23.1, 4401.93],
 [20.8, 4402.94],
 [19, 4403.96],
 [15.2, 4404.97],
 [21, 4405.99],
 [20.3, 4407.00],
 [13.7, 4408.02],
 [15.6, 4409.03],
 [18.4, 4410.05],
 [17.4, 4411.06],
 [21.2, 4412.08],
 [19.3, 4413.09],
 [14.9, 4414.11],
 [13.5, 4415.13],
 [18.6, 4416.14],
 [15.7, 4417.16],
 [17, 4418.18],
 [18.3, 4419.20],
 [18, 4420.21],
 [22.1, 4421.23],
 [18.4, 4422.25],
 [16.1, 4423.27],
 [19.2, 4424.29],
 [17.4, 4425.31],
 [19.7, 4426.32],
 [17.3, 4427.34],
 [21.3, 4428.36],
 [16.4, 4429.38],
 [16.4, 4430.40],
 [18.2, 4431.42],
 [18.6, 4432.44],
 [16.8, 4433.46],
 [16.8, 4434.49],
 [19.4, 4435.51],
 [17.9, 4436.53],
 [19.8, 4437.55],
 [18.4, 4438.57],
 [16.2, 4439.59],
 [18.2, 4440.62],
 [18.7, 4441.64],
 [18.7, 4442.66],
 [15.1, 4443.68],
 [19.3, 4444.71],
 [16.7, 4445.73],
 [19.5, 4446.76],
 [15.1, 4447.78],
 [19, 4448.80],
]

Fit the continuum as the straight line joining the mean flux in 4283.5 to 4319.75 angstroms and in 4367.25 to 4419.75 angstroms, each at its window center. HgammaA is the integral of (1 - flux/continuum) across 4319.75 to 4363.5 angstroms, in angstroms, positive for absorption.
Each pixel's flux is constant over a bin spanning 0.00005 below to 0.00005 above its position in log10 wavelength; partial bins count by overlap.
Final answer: 1.9 angstroms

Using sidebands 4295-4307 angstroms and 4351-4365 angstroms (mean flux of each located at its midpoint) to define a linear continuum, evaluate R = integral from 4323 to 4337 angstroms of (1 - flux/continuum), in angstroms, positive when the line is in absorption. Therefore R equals 0.4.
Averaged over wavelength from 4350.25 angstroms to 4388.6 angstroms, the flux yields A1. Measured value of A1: 17.1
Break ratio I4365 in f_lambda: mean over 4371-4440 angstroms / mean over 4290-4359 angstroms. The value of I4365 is 1.13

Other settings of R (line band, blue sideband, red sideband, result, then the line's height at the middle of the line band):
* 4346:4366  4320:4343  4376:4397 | 0.68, 16.9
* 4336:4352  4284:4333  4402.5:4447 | 1.46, 16.6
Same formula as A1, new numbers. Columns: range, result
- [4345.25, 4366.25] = 16.4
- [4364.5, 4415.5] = 17.7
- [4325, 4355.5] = 15.6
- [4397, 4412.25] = 18.3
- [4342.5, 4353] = 14.5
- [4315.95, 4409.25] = 17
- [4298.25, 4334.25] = 16.1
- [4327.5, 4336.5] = 16.9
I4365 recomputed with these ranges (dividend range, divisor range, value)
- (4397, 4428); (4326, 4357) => 1.15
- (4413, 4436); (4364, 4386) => 1.02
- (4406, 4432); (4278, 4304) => 1.13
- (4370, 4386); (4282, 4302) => 1.11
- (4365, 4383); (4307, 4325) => 1.06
